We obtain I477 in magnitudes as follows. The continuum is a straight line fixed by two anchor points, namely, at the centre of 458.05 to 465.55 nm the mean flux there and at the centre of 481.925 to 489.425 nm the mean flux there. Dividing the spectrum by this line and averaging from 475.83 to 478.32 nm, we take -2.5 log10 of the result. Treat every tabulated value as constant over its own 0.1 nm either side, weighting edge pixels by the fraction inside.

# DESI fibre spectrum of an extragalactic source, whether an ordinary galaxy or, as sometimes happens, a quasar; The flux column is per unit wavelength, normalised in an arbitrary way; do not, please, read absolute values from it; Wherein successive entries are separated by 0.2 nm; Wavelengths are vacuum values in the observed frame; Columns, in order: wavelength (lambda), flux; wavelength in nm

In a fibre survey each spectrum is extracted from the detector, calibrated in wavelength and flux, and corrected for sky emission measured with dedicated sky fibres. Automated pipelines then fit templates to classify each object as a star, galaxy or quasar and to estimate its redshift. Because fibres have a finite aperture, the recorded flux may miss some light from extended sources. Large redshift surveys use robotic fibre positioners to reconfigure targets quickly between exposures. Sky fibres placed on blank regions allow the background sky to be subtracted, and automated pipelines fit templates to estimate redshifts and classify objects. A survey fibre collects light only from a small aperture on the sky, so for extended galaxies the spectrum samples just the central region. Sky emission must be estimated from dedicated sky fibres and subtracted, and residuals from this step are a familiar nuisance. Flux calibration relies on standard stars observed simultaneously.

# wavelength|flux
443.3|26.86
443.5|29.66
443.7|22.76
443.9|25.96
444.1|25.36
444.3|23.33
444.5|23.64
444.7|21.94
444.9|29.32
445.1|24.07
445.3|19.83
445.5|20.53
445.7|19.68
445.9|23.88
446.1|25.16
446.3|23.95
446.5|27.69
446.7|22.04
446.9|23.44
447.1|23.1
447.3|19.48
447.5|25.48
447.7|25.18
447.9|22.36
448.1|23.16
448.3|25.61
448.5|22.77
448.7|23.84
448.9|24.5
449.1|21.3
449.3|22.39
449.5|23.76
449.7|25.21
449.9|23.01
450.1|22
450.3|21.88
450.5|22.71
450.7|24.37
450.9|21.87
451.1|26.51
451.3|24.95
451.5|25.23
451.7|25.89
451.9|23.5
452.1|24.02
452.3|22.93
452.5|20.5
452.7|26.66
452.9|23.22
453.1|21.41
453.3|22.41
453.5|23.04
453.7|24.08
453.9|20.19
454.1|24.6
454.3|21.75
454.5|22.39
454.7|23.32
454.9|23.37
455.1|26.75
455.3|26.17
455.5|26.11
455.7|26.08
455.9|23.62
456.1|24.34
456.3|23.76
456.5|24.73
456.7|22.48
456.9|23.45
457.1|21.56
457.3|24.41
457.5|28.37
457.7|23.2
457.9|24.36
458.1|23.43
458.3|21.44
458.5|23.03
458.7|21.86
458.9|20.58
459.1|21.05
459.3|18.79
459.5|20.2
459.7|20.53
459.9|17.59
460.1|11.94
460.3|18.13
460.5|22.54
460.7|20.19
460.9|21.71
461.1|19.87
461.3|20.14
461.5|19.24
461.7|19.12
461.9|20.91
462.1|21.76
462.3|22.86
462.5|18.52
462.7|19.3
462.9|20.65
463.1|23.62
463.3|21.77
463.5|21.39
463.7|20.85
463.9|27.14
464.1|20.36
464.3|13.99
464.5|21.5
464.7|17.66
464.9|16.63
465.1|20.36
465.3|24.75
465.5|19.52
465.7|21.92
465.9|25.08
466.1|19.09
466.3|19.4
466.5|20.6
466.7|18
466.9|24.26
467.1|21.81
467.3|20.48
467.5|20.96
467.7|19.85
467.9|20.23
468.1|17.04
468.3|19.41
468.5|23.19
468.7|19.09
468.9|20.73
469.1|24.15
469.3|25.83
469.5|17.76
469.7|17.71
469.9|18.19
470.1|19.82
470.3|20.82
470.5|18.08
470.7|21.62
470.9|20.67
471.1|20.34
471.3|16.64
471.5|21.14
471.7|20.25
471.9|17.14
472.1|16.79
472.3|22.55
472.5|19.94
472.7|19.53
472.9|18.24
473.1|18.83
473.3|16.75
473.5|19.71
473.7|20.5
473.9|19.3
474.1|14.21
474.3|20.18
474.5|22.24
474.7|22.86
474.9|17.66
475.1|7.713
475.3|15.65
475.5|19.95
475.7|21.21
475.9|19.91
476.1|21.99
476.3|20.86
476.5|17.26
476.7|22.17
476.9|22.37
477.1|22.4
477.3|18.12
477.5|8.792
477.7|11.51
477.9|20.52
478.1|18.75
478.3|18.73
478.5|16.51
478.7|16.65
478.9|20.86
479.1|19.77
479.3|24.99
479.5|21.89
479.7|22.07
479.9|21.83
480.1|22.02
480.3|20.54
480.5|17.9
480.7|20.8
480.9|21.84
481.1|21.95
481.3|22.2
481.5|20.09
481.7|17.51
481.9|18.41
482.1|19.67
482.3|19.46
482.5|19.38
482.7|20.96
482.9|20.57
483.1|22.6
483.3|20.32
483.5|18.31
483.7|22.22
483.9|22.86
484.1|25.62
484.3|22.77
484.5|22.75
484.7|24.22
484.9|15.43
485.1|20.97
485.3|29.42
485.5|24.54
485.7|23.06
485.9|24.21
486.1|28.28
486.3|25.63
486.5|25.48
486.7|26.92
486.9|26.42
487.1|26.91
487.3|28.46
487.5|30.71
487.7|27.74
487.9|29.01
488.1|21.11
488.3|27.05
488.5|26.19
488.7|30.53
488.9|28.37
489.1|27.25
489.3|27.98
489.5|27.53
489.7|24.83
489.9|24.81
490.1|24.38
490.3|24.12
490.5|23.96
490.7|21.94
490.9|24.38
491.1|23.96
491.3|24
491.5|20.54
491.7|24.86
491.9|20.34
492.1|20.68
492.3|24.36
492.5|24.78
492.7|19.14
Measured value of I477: 0.22 mag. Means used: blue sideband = 20.4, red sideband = 24.4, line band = 18.7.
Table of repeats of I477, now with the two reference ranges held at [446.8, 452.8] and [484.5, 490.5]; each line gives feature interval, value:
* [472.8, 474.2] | 0.34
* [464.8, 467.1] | 0.17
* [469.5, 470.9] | 0.27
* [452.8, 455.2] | 0.04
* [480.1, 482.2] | 0.25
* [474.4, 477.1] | 0.28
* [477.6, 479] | 0.39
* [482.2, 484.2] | 0.20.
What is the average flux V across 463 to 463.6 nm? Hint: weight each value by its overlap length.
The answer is 22.3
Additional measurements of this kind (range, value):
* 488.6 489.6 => 28.3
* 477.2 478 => 14.7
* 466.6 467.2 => 21.4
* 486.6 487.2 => 26.8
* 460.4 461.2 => 21.1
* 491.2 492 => 22.4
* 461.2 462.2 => 20.2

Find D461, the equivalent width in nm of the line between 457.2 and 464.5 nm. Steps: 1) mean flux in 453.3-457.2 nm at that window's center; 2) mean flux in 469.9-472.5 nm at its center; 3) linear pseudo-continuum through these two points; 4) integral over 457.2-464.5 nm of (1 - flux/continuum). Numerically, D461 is 0.43 nm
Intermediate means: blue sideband 23.7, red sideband 19.6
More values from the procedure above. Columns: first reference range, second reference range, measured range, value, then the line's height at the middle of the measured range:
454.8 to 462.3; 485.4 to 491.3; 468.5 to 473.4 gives 0.82 nm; 23.7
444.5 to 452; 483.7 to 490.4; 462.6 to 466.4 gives 0.56 nm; 24.4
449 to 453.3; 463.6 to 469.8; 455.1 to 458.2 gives -0.28 nm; 22.5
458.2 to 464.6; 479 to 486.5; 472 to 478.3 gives 0.79 nm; 21.3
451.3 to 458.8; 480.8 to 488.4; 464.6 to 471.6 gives 0.94 nm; 23.5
